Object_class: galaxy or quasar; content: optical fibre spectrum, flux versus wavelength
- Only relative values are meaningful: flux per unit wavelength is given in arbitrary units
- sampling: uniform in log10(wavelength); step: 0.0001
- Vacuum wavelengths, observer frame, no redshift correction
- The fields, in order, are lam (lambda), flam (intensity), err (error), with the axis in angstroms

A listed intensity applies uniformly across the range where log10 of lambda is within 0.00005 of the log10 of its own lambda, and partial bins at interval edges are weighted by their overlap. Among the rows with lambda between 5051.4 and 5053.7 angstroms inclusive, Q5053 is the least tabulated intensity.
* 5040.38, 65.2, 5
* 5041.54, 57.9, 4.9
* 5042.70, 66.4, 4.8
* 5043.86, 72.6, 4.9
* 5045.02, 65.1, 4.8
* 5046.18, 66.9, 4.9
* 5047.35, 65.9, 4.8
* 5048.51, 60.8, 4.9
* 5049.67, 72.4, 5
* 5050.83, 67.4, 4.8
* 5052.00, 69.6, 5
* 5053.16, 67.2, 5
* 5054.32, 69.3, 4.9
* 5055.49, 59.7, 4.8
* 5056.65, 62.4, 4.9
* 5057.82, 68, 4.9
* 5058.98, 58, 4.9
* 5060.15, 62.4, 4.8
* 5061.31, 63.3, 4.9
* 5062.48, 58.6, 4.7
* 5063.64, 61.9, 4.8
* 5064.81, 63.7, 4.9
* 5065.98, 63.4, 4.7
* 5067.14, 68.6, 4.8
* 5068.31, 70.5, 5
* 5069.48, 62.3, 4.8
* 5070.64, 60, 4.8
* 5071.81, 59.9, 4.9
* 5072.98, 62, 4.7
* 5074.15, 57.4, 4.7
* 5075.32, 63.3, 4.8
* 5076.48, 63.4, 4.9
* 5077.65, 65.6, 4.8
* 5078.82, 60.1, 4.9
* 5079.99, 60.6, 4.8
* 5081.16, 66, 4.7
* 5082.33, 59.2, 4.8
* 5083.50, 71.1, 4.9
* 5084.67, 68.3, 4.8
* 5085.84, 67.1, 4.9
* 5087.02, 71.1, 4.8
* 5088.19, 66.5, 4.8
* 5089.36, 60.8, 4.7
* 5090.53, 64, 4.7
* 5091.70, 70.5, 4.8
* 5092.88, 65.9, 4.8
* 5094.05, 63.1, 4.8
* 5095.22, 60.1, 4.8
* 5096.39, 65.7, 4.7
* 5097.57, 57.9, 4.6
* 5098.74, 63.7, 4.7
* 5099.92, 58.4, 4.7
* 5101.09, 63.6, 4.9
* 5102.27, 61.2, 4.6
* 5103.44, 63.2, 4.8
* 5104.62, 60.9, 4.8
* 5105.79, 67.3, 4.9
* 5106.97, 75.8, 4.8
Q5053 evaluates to 67.2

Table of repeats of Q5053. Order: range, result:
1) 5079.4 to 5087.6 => 59.2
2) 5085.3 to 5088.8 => 66.5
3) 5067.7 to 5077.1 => 57.4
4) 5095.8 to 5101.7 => 57.9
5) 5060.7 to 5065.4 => 58.6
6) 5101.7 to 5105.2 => 60.9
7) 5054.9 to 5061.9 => 58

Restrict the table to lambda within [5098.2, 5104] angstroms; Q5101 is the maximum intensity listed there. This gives 63.7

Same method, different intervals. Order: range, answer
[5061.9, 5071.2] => 70.5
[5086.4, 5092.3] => 71.1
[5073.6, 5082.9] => 66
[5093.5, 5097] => 65.7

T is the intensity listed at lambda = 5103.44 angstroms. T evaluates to 63.2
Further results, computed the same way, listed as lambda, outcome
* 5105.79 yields 67.3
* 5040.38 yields 65.2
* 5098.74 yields 63.7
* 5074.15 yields 57.4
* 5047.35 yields 65.9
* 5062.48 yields 58.6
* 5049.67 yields 72.4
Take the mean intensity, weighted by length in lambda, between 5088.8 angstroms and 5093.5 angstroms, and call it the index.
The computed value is 65.3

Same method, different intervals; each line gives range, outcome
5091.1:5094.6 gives 66.5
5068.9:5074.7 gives 60.3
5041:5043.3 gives 62.4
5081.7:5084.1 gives 65.2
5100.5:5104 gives 62.7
